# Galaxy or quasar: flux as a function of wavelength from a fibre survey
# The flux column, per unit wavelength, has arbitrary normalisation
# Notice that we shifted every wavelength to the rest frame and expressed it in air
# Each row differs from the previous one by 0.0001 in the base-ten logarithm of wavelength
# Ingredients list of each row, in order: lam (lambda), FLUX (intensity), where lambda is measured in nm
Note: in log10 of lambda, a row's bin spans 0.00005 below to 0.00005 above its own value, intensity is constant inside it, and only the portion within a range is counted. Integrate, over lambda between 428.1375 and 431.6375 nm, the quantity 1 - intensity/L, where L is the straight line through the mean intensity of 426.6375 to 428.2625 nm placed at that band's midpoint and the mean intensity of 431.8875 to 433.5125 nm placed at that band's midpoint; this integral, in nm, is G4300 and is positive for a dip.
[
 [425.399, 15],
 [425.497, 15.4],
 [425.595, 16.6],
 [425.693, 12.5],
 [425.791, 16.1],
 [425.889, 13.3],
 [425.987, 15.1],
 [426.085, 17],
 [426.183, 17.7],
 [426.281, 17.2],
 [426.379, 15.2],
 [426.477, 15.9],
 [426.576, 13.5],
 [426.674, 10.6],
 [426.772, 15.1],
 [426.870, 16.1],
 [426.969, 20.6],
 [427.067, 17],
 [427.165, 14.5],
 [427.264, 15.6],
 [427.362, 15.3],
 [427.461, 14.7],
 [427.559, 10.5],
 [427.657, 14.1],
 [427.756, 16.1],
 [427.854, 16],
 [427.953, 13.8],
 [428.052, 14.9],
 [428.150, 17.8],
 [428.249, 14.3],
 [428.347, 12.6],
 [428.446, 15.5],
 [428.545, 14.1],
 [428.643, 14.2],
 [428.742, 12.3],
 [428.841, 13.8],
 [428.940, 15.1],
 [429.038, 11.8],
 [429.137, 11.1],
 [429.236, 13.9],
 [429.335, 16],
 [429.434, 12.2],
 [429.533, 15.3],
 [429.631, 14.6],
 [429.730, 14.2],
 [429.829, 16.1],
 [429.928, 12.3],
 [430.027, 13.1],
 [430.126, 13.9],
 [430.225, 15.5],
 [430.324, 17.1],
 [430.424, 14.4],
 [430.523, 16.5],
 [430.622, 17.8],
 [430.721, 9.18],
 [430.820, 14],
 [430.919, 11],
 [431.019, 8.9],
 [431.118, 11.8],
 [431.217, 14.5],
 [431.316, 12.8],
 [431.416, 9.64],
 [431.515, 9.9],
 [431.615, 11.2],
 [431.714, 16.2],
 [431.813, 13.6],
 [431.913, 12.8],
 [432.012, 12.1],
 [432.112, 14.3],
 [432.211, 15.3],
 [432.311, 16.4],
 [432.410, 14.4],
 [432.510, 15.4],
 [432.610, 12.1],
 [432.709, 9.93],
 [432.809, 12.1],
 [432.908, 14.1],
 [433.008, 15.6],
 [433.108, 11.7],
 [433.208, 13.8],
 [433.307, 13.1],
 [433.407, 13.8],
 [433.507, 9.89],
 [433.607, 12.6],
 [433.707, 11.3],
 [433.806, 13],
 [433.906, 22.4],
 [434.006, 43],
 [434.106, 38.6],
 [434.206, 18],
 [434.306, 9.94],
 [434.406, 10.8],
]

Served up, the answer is 0.20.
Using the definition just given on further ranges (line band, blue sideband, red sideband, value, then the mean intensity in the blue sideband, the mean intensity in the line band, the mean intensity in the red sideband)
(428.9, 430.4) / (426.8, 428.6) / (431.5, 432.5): 0.04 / 15.2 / 14.1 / 13.8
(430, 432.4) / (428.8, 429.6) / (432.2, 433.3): 0.04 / 13.7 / 13.4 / 13.6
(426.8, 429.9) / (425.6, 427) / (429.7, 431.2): -0.01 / 15.4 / 14.6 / 13.7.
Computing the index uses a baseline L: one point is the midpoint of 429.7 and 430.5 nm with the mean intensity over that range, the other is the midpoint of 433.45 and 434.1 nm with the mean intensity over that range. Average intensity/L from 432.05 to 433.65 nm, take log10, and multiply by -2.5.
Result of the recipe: 0.36 mag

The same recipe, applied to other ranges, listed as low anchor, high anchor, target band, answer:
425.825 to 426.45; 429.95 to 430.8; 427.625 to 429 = 0.05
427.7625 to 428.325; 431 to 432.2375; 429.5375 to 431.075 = -0.03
